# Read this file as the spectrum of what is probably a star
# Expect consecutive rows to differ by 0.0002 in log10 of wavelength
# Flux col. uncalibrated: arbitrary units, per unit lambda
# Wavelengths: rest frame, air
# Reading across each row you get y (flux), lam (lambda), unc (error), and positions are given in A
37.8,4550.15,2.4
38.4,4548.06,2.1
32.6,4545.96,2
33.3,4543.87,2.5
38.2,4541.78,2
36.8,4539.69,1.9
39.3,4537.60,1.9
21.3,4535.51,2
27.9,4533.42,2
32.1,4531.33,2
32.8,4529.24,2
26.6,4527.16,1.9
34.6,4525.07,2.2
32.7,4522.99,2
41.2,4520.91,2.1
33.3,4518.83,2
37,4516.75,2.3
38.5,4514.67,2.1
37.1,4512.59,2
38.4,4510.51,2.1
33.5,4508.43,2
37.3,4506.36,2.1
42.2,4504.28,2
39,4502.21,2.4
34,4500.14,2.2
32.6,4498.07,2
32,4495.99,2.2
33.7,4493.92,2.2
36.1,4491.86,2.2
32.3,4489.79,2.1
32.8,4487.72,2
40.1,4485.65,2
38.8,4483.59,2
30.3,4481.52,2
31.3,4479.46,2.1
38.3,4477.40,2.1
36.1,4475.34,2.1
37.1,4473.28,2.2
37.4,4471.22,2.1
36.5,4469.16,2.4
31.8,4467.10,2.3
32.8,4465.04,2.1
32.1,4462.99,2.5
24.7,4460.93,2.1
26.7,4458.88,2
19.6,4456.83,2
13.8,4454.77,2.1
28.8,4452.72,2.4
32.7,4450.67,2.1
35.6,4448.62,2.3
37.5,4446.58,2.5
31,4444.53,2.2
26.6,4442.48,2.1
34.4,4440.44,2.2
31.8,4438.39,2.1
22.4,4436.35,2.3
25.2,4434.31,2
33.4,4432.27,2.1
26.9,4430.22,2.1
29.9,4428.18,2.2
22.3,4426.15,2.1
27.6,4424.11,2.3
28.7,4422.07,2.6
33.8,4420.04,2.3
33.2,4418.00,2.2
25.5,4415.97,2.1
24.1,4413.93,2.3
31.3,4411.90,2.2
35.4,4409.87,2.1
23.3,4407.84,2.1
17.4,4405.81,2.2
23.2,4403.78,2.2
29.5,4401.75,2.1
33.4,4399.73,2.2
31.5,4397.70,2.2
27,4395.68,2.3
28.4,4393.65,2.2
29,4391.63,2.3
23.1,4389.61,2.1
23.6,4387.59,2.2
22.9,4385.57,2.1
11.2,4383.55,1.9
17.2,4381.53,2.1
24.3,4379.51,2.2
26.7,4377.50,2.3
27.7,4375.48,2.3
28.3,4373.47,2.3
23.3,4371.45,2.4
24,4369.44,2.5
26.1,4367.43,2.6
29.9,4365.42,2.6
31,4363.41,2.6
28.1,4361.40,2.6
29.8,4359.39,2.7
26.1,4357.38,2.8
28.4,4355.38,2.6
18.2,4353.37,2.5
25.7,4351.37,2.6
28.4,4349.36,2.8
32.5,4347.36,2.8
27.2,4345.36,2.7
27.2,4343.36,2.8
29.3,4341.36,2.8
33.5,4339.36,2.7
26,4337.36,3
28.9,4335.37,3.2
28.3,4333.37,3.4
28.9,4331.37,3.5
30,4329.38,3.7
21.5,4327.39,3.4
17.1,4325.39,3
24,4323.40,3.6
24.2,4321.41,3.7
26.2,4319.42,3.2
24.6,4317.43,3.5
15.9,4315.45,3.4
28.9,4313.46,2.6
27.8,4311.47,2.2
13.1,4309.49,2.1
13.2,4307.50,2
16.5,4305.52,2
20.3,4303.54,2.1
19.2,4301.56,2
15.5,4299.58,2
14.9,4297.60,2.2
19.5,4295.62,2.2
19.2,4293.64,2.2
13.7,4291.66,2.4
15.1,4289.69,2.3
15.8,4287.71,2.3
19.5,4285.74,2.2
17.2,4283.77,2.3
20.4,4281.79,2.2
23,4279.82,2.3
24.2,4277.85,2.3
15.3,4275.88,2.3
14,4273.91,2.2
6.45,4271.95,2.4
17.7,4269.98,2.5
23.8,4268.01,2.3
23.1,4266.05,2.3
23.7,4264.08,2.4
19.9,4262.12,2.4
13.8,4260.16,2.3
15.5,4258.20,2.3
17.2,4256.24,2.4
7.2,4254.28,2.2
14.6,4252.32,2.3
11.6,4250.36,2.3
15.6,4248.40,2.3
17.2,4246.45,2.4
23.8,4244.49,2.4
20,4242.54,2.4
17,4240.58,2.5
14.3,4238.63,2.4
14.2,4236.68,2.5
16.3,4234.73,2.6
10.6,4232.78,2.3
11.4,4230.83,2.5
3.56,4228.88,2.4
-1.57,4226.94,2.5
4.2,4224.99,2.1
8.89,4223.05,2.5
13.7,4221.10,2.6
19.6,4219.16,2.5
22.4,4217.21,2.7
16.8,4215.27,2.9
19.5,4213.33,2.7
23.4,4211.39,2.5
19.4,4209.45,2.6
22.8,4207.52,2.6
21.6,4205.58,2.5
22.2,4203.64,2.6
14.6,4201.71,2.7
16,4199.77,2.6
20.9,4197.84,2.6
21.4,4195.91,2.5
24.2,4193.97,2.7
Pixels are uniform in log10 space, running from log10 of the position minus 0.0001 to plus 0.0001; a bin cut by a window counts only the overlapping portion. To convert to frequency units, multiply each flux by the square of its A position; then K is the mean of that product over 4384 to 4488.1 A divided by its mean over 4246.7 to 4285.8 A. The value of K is 1.86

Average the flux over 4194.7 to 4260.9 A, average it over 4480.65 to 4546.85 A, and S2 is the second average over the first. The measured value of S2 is 2.2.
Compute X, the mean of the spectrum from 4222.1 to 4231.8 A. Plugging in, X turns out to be 5.29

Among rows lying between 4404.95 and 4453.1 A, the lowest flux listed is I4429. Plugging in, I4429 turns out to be 17.4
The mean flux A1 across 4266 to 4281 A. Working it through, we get 18.2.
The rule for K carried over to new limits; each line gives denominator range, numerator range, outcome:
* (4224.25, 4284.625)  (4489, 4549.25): 2.54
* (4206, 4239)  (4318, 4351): 2.01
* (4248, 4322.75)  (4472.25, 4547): 2.12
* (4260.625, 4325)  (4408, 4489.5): 1.72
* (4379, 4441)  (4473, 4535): 1.36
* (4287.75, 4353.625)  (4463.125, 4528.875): 1.67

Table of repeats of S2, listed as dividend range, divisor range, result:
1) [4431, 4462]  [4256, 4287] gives 1.53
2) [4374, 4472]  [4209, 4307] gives 1.72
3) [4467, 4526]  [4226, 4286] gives 2.26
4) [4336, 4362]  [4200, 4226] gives 1.58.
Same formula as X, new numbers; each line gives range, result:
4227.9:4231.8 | 7.45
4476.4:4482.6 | 33.3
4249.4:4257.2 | 12.6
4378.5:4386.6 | 18.9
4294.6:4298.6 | 17.2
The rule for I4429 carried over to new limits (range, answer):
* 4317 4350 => 17.1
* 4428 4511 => 13.8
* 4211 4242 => -1.57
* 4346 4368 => 18.2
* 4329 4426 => 11.2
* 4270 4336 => 6.45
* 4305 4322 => 13.1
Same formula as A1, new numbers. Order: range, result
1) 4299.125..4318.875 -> 19.8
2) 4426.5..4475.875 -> 30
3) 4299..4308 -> 17.2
